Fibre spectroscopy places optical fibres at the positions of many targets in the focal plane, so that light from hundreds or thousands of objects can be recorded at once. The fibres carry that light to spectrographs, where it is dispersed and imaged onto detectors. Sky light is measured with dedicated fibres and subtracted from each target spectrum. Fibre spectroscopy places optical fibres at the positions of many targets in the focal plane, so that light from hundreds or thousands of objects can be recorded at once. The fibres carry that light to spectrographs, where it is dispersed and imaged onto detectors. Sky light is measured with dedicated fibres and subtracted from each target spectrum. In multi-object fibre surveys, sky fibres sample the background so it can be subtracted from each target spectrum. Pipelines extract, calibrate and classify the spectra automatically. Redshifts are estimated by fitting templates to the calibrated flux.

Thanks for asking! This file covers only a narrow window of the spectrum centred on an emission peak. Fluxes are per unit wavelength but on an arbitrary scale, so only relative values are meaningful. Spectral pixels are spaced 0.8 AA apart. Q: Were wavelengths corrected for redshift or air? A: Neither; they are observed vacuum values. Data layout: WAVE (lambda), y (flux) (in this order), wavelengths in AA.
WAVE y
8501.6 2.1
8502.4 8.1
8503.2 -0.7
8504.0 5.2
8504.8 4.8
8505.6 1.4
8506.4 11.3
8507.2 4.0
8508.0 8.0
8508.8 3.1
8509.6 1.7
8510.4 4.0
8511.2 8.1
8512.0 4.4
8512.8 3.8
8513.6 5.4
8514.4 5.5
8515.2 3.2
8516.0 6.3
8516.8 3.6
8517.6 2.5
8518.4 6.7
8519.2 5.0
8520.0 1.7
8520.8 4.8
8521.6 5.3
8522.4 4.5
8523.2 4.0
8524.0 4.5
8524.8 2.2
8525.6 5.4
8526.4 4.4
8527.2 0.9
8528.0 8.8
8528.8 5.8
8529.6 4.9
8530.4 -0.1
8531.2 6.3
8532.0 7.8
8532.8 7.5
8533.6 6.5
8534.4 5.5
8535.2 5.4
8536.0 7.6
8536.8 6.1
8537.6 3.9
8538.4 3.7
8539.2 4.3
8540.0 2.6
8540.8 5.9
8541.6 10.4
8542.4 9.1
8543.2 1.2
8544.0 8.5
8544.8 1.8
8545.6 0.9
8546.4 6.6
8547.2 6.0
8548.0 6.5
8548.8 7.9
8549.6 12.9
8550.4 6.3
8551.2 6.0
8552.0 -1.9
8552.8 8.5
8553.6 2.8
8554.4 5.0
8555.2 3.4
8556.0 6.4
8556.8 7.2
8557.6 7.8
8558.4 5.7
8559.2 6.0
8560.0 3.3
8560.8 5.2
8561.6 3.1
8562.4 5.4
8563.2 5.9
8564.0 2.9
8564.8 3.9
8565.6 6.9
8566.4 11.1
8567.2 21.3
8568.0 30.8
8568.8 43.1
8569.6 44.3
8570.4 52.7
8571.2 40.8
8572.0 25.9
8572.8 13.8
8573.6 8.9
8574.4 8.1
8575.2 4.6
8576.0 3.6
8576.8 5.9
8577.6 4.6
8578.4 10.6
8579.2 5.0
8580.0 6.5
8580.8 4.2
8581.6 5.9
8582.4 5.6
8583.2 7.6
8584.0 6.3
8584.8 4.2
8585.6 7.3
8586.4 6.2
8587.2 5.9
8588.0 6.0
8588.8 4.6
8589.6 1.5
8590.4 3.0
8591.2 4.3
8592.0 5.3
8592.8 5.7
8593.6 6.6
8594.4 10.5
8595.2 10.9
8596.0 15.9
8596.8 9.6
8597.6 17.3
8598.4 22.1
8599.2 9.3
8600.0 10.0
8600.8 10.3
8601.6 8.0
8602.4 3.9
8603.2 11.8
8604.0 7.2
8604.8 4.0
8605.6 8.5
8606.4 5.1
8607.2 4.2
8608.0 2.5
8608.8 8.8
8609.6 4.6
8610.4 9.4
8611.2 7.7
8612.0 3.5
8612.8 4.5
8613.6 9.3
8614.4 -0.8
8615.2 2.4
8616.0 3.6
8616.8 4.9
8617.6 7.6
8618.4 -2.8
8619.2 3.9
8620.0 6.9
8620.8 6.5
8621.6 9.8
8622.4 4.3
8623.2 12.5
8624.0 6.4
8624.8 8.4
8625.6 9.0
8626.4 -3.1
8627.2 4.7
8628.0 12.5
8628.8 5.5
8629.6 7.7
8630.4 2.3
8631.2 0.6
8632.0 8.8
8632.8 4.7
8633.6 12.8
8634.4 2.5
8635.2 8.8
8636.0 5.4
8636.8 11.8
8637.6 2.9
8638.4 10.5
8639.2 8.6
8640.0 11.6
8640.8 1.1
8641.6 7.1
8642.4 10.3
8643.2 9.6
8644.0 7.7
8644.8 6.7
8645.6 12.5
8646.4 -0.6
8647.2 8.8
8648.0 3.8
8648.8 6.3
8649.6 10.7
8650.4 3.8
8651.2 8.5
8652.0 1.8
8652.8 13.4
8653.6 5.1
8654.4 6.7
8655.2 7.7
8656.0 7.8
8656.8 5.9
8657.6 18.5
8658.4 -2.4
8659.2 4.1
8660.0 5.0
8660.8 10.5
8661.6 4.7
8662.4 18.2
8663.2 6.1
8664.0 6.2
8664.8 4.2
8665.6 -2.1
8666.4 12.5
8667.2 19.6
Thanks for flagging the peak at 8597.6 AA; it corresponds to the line [N II]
